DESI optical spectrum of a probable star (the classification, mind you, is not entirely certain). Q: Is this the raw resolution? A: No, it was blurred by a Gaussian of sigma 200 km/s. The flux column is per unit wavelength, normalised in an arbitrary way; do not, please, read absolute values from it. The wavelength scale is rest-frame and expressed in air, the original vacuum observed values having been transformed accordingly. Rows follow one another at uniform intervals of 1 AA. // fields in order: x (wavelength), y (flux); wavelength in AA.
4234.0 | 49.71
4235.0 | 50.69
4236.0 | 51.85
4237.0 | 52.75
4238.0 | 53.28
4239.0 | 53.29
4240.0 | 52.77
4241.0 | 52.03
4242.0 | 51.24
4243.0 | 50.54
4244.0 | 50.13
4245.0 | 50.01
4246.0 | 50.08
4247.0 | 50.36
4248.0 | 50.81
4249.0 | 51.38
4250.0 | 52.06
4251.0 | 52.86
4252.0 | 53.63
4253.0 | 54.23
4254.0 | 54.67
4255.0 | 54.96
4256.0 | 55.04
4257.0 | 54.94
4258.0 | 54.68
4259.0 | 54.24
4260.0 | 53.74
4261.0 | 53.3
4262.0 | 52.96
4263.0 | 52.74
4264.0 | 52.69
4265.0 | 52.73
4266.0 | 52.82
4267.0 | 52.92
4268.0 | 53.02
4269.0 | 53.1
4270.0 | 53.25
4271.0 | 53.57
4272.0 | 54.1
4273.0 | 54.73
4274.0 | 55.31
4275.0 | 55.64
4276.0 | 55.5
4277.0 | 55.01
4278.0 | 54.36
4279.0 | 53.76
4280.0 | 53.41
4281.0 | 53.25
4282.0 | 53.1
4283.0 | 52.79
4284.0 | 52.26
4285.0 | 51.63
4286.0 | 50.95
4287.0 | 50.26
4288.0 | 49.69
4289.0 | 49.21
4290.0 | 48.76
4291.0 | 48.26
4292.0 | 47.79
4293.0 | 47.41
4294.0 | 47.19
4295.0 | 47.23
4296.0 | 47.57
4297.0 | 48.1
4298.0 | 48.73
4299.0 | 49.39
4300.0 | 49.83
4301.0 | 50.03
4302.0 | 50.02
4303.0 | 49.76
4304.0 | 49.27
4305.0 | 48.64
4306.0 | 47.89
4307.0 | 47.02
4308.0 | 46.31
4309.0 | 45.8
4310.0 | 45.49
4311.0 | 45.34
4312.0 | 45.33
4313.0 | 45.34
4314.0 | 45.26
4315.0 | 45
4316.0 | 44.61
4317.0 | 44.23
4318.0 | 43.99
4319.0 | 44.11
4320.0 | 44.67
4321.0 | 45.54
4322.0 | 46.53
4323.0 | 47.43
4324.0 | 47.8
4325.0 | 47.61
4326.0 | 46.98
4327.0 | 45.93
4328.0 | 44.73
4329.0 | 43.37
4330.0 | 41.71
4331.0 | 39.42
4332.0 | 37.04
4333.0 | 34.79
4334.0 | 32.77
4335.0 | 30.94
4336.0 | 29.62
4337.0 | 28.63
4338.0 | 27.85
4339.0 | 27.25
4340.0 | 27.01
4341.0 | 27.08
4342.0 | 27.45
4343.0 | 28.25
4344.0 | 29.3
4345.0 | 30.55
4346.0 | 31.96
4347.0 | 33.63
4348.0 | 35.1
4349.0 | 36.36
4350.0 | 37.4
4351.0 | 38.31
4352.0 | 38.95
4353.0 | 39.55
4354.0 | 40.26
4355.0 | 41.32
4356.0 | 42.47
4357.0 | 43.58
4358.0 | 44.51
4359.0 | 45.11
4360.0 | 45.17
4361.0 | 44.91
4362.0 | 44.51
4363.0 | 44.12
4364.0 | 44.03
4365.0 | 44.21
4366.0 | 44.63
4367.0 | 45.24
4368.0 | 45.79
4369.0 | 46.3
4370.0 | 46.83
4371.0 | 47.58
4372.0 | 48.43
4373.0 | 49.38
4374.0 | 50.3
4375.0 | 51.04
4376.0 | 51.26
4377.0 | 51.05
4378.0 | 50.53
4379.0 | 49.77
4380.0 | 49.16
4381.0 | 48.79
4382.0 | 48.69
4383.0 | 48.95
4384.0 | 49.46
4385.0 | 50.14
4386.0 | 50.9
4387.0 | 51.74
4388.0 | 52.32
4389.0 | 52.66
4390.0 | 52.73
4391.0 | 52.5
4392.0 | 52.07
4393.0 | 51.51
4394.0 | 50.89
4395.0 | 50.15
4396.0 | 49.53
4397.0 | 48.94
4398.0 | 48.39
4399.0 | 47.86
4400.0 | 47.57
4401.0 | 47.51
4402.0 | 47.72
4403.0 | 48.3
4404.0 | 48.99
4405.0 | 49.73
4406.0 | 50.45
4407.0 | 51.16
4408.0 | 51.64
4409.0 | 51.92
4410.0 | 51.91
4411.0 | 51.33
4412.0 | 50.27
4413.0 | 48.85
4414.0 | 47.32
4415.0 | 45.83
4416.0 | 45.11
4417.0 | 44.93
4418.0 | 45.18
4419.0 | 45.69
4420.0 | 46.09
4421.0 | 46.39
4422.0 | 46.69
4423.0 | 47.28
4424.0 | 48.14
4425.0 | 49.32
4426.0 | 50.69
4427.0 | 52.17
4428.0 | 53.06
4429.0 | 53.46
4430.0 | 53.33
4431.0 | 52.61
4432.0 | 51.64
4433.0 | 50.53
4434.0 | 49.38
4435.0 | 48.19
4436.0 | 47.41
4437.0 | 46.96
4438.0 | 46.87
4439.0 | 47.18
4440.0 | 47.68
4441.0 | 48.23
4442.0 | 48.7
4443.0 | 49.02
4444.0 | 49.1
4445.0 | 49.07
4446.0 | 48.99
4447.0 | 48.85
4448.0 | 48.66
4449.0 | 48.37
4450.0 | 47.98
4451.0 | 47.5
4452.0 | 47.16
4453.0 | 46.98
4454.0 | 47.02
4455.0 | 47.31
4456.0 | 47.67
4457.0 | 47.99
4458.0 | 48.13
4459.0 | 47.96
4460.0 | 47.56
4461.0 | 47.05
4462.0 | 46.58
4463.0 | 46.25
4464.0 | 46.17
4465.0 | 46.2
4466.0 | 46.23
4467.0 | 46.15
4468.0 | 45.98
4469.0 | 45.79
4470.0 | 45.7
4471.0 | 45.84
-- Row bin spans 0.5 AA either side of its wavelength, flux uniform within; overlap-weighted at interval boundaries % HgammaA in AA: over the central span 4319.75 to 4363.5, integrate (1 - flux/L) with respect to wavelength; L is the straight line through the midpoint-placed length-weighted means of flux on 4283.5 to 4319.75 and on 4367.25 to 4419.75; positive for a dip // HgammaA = 9.1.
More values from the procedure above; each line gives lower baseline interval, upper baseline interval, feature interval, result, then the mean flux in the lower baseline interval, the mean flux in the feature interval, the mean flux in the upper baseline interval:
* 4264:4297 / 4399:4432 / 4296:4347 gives 9.63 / 51.8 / 41.4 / 49.1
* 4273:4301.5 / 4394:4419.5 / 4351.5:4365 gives 1.80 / 51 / 43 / 48.7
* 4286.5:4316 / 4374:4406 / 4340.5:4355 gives 4.39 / 47.7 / 34.1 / 50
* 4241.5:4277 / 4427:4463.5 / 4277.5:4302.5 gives 1.04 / 53.1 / 50.2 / 48.7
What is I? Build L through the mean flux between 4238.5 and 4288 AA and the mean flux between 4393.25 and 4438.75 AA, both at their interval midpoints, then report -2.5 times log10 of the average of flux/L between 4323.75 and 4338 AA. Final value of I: 0.30 mag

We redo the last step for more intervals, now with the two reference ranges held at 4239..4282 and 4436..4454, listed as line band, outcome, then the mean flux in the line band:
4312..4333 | 0.16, 44.4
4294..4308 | 0.07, 48.6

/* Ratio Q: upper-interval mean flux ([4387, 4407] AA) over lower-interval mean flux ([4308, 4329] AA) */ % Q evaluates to 1.1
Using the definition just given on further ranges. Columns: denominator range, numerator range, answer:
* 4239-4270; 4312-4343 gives 0.75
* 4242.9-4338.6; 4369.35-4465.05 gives 1.01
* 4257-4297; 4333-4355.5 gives 0.63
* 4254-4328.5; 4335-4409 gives 0.88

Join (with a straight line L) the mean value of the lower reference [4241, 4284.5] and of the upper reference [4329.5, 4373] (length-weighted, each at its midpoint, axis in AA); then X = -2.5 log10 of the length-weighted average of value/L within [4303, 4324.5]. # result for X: -0.04 mag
